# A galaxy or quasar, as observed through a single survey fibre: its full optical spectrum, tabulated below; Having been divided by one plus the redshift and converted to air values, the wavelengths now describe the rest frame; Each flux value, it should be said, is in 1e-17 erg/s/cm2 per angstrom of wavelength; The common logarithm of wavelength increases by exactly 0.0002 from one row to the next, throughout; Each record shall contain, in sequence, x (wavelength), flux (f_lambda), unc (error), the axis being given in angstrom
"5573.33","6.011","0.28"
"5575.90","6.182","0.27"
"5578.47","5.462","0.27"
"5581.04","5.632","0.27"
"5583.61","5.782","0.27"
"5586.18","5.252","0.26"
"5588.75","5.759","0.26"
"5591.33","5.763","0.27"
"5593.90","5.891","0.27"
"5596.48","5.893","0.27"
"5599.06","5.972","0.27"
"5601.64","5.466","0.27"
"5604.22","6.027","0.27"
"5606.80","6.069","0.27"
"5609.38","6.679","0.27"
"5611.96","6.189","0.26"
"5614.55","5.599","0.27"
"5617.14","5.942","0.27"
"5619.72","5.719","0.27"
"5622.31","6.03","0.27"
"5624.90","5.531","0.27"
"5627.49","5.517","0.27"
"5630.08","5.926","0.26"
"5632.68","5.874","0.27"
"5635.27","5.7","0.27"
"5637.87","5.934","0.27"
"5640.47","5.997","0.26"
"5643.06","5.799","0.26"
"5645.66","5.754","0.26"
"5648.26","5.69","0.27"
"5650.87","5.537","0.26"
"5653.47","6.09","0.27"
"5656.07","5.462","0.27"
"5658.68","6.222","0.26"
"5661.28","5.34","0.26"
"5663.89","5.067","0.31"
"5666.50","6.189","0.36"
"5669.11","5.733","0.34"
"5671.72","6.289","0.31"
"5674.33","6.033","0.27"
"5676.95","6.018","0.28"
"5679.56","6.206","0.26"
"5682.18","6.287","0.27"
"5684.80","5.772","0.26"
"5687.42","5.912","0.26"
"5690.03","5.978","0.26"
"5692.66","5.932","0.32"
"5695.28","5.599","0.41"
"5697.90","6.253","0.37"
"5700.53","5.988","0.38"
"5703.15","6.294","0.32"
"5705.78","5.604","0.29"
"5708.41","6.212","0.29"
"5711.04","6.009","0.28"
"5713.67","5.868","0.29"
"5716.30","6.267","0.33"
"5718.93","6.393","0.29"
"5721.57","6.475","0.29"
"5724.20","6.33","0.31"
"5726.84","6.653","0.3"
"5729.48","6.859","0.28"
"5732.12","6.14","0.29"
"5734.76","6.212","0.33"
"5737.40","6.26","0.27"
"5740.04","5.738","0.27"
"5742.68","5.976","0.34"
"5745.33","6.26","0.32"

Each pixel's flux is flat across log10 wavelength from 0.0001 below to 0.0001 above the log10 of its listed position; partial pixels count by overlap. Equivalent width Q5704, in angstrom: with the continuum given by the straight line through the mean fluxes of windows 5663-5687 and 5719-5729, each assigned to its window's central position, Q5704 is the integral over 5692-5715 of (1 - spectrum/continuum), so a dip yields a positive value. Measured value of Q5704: 1.11 angstrom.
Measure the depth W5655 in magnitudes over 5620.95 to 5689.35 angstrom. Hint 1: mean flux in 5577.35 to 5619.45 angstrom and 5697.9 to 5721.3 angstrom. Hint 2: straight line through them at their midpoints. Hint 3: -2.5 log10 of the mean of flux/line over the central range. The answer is 0.02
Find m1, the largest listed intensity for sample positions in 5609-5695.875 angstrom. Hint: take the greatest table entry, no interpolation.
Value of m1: 6.679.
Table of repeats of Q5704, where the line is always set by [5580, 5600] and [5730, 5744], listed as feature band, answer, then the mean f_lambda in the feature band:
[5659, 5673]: 0.4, 5.76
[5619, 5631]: 0.2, 5.74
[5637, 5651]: 0.2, 5.8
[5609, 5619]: -0.4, 6.03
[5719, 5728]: -0.6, 6.47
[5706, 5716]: 0.1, 6.01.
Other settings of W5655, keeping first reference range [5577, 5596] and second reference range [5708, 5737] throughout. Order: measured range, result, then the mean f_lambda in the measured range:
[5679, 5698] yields 0.033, 5.97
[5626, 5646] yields 0.016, 5.81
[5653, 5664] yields 0.064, 5.67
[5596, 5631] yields -0.020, 5.9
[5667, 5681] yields 0.003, 6.07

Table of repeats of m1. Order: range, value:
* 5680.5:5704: 6.294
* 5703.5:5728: 6.653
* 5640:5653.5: 6.09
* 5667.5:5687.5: 6.289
